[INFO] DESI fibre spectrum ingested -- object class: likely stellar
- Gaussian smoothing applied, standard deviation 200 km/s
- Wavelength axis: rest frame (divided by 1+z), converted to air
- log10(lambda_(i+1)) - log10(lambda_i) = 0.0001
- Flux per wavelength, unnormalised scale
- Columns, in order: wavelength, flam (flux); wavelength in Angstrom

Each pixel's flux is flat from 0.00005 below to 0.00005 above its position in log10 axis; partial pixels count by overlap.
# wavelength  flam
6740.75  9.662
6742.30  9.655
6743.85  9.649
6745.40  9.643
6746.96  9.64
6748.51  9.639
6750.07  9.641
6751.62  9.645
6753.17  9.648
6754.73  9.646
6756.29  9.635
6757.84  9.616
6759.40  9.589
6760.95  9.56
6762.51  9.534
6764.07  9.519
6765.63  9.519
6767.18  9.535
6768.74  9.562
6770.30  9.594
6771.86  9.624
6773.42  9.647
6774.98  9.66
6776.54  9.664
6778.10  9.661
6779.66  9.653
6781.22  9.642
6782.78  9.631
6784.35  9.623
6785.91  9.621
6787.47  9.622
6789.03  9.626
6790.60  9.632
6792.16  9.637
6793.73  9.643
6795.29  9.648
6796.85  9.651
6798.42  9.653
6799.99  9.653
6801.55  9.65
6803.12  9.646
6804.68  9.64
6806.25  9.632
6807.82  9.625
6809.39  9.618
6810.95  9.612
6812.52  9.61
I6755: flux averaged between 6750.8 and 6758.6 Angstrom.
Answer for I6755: 9.65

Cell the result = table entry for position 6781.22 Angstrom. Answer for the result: 9.642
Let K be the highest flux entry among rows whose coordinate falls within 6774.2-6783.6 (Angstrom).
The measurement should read 9.664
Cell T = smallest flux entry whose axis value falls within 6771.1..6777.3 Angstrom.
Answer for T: 9.624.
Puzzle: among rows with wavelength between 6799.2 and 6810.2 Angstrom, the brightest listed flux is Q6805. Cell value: 9.653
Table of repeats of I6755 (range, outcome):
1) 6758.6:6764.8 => 9.55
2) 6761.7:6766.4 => 9.51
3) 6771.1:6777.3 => 9.65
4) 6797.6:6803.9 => 9.64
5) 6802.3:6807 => 9.64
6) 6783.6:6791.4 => 9.63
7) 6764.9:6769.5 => 9.55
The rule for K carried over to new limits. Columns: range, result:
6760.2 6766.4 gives 9.56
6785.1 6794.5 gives 9.643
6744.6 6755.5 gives 9.648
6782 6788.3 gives 9.631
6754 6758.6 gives 9.646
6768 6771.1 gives 9.594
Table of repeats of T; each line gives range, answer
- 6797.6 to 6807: 9.632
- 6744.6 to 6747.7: 9.64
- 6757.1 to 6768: 9.519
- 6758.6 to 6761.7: 9.56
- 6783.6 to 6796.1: 9.621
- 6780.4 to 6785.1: 9.623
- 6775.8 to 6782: 9.642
